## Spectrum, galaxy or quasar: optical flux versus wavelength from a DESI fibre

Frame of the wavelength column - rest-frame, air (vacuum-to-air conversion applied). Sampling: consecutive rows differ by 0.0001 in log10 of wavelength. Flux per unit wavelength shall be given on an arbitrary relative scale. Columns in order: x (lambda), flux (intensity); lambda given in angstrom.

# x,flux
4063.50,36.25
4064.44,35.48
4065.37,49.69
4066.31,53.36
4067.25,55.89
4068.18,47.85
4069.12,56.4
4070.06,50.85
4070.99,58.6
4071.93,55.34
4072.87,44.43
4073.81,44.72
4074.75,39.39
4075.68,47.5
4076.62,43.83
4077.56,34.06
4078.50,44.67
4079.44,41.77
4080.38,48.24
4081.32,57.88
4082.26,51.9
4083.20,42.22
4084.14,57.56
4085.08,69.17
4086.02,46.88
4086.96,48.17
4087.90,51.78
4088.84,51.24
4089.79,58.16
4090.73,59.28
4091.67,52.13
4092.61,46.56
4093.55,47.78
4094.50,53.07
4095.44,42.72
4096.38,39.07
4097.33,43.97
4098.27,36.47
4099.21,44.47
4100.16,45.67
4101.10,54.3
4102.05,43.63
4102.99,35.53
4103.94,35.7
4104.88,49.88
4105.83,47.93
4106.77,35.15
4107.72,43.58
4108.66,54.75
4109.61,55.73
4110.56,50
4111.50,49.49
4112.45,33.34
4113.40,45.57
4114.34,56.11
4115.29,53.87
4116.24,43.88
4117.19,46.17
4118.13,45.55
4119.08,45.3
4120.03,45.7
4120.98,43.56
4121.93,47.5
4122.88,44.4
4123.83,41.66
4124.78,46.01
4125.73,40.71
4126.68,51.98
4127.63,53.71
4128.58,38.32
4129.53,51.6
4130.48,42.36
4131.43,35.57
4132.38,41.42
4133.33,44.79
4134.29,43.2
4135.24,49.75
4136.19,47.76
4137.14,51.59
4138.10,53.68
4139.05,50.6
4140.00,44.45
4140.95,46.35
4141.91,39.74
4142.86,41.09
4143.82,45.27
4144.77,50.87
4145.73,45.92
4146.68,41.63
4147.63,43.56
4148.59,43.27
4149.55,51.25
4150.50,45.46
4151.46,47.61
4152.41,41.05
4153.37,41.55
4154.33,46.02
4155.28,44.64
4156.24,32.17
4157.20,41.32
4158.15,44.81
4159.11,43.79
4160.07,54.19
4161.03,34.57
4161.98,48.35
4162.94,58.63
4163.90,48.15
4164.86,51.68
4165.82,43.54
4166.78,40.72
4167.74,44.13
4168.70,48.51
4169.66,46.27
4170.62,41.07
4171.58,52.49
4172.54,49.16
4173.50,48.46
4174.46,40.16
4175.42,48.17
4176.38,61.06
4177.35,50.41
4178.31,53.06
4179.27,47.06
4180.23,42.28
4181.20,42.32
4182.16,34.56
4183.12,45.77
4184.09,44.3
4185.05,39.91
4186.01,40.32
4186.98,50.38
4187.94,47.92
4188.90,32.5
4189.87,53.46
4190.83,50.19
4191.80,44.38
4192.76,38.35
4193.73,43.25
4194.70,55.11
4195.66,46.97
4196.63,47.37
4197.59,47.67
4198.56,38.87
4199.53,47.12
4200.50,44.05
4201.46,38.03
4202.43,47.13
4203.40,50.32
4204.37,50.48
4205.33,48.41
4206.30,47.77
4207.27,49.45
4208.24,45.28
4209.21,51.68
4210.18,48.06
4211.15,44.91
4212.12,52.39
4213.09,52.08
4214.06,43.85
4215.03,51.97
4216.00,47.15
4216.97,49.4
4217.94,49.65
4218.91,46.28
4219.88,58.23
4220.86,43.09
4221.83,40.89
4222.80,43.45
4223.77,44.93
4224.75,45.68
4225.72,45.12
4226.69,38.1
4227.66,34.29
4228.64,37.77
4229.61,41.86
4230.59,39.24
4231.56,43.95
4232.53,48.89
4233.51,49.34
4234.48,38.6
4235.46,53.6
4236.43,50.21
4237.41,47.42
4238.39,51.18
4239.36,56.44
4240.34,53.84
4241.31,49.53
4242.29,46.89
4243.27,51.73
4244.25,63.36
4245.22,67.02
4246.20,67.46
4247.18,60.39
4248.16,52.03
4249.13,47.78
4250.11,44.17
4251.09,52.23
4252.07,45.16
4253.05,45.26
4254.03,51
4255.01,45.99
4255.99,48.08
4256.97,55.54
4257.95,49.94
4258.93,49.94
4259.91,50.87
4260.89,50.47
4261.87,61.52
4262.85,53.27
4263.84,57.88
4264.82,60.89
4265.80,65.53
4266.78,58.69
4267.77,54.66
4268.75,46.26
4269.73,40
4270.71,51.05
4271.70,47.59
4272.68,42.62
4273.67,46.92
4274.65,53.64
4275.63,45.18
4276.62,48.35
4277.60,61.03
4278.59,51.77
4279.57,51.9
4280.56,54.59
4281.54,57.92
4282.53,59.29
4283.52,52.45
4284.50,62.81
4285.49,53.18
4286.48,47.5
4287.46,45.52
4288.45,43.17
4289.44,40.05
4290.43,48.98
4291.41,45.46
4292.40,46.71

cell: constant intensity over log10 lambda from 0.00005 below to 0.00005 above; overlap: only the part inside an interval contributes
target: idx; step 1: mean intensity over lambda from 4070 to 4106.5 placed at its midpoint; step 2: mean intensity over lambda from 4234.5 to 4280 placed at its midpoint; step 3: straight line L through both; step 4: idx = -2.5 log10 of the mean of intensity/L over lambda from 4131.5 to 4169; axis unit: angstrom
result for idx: 0.09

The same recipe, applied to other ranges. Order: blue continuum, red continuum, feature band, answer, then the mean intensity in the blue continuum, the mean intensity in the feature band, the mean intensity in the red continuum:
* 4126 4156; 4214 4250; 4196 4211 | 0.023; 45.5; 46.7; 48.7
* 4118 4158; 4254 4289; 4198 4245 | 0.050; 45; 47.2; 52.1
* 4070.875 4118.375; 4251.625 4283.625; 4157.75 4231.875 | 0.091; 47.5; 46.1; 52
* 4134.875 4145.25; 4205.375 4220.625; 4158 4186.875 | 0.041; 47.4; 46.3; 49.1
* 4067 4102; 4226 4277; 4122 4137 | 0.096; 48.9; 45.1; 50.3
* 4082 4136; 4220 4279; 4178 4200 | 0.087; 46.9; 44.9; 49.9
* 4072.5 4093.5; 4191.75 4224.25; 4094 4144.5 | 0.069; 49.2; 45.6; 47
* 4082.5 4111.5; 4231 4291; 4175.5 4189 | 0.100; 48.1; 45.6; 51.7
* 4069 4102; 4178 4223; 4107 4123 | 0.021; 48.7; 47.2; 46.3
